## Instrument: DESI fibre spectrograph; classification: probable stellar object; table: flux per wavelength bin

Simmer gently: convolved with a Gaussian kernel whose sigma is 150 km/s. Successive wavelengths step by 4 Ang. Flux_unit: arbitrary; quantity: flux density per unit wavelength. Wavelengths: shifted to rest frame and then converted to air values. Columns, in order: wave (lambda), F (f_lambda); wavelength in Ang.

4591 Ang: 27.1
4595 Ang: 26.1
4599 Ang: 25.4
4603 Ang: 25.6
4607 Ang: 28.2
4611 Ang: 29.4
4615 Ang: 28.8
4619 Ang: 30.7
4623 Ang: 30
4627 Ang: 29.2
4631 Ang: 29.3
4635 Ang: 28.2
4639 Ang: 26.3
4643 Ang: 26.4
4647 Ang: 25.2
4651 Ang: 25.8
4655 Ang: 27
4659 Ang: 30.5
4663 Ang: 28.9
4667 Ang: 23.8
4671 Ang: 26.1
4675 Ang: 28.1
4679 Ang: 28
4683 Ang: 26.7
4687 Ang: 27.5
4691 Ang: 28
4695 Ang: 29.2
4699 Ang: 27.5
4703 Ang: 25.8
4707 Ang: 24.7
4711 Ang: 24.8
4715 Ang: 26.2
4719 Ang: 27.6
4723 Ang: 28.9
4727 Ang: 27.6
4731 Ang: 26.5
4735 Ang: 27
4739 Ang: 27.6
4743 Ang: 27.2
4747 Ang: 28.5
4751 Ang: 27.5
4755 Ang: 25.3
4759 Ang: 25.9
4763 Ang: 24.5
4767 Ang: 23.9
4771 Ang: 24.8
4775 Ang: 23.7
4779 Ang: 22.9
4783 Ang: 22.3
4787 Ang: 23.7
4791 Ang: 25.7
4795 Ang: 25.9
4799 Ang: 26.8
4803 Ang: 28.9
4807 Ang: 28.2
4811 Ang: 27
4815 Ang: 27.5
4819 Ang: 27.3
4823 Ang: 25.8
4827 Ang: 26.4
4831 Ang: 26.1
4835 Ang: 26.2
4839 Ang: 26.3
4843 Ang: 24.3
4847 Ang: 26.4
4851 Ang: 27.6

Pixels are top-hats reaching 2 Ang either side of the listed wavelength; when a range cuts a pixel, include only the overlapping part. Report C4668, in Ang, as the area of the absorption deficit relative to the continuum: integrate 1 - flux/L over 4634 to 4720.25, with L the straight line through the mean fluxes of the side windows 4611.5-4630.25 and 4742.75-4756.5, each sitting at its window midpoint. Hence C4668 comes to 5.0 Ang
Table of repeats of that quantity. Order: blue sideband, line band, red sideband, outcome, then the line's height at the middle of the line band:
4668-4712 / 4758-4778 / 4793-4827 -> 2.0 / 27.1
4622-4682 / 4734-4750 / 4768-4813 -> -0.9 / 26.1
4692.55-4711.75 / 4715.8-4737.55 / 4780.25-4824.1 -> -0.8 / 26.5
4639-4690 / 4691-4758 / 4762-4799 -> -3.7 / 25.6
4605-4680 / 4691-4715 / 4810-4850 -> 0.8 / 27.4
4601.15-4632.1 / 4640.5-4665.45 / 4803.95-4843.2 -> 1.1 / 28.5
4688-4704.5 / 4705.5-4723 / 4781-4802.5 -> 0.6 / 27.2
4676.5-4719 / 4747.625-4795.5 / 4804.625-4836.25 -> 3.8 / 26.9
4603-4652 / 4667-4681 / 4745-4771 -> 0.2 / 27.3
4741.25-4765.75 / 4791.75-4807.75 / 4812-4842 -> -0.5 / 26.4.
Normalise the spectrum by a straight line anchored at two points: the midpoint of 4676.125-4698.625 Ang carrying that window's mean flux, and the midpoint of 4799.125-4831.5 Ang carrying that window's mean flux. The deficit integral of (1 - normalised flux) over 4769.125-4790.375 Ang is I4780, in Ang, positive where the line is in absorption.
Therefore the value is 2.9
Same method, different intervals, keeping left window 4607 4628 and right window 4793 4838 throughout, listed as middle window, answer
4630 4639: 0.35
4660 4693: 1.71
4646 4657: 1.13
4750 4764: 0.96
